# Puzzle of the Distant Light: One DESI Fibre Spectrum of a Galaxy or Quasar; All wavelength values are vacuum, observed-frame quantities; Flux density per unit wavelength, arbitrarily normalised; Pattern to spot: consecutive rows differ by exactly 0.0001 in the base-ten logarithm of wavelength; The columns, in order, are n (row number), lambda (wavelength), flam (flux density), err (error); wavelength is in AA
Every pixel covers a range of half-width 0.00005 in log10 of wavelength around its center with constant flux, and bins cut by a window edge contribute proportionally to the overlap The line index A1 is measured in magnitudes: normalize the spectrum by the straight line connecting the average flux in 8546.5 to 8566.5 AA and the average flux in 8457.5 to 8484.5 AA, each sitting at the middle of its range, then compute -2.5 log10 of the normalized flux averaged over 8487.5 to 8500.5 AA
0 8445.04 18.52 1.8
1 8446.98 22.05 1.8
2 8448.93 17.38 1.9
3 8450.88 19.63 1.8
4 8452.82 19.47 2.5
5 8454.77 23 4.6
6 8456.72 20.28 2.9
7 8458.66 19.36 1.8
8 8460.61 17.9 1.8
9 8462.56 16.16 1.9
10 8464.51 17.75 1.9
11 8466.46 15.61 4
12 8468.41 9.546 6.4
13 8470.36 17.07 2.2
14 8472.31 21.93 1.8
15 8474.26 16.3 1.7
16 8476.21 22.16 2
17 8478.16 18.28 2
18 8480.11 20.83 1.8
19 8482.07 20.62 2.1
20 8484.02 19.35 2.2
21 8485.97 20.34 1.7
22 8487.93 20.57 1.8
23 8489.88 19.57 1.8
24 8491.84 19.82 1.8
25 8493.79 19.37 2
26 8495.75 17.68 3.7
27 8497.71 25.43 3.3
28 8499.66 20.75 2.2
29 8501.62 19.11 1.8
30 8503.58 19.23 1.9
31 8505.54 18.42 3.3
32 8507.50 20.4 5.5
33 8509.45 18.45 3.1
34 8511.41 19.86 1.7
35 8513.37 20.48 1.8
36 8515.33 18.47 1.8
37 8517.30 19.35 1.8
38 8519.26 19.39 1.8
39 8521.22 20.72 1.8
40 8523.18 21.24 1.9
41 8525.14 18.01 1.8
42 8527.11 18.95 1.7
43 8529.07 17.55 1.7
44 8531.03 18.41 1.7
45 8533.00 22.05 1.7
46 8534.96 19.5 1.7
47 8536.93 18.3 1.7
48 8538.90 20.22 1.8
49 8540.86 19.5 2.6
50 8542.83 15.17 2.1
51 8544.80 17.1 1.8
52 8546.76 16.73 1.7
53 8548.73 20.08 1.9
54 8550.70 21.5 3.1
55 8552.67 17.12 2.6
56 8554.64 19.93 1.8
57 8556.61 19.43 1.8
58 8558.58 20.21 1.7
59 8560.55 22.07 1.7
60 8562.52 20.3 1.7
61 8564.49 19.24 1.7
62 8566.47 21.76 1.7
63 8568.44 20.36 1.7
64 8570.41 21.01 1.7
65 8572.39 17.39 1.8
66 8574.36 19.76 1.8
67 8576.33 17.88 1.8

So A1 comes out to -0.11 mag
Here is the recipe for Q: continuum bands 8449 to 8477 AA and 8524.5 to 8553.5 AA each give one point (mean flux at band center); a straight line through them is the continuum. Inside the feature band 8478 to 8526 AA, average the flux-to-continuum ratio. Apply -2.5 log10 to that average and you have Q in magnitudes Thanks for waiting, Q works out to -0.08 mag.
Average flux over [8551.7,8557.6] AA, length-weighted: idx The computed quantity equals 18.8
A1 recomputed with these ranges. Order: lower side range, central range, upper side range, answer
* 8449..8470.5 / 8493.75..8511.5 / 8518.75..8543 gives -0.07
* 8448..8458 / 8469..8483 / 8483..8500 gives 0.05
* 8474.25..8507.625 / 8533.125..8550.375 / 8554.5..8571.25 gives 0.10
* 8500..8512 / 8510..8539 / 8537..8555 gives -0.03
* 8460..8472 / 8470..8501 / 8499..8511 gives -0.14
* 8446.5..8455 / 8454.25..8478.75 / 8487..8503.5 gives 0.12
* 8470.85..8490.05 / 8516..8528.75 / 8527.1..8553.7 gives -0.02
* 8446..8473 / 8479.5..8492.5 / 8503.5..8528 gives -0.07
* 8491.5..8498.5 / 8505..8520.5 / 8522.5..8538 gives 0.02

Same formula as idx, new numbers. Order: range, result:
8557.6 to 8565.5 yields 20.4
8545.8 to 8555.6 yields 19.1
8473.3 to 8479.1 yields 18.9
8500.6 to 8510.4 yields 19.1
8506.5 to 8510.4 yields 19.5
